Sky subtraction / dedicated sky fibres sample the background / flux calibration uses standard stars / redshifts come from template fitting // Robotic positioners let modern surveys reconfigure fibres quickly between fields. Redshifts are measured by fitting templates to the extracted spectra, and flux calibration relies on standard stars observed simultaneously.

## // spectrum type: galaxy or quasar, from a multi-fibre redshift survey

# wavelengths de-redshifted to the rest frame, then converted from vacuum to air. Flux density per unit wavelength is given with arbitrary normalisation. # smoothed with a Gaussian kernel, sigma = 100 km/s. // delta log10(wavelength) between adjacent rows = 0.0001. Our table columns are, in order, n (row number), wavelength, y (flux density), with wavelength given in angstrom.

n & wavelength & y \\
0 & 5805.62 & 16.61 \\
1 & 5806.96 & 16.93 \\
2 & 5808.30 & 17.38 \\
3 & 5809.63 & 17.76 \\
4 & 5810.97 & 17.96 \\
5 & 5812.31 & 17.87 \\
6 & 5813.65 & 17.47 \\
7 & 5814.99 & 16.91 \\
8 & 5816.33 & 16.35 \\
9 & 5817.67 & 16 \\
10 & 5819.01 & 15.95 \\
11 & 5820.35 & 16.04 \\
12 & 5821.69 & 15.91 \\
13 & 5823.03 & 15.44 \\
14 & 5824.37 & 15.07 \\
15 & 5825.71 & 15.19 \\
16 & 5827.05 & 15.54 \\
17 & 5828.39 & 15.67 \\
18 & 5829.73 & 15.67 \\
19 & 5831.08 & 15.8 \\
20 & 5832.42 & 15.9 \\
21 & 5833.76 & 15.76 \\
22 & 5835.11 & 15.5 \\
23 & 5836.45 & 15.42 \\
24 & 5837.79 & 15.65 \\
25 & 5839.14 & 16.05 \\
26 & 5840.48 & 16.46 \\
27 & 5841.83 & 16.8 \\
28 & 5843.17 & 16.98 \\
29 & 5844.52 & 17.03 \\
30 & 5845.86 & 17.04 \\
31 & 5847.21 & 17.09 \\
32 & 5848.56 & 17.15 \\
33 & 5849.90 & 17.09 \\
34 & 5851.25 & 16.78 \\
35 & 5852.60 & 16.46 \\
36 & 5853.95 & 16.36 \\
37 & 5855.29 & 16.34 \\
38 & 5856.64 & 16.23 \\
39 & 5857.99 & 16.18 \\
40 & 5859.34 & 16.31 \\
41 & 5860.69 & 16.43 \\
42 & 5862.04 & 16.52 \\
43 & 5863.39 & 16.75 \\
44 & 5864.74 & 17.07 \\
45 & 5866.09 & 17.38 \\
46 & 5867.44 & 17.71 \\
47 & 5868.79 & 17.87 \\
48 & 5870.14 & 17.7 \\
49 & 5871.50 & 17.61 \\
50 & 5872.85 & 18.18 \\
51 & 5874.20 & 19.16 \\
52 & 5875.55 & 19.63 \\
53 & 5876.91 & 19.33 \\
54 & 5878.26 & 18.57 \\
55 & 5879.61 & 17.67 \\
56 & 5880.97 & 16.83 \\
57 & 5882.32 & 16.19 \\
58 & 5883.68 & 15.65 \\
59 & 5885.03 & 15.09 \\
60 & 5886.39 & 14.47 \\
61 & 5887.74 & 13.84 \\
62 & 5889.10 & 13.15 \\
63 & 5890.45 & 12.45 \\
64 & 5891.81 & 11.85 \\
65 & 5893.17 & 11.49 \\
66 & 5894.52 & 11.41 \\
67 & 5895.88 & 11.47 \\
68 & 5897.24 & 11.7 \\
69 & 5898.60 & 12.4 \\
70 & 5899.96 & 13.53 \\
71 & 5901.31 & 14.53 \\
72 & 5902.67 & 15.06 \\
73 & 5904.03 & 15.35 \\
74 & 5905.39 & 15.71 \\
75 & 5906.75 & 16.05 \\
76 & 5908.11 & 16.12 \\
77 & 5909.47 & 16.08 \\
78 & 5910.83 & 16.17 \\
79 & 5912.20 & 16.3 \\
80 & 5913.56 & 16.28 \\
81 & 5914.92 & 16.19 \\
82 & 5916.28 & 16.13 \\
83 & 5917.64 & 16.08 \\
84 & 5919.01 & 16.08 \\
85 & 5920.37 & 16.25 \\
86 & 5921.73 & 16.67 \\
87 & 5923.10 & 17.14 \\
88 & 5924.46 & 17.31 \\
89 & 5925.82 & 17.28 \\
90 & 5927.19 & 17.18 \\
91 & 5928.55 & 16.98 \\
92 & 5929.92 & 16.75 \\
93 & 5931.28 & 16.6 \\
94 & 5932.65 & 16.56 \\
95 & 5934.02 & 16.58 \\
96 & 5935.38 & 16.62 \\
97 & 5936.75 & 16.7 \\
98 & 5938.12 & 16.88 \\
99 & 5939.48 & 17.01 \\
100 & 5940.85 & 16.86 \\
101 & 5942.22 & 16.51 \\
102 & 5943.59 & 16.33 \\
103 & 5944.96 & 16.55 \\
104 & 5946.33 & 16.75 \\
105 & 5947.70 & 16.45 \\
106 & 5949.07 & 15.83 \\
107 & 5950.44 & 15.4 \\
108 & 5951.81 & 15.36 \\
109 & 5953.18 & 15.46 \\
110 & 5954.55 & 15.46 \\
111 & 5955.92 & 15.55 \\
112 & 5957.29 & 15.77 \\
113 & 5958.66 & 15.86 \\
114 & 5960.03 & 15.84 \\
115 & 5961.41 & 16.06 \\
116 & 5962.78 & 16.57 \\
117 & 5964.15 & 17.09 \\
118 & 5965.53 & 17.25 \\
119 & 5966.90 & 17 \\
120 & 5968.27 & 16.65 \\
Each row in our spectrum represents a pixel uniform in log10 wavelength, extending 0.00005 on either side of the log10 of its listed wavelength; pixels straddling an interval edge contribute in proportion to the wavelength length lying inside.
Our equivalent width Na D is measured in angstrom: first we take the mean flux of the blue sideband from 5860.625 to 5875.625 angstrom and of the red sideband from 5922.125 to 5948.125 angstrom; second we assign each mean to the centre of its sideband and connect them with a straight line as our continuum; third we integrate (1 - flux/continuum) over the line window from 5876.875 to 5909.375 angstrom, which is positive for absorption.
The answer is 5.3 angstrom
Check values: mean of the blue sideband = 17.6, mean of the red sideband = 16.8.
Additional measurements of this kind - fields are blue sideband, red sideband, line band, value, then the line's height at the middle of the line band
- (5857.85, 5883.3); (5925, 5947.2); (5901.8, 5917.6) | 1.0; 17.1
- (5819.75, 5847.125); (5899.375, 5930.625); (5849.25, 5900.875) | 0.8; 16.1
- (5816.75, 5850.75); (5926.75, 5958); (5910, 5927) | -0.2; 16.3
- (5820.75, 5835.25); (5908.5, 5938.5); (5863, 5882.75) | -2.2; 16.1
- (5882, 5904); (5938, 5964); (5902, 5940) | -4.4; 14.7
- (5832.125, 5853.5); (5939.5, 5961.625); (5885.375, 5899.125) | 3.2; 16.3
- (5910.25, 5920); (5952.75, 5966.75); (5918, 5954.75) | -0.8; 16.2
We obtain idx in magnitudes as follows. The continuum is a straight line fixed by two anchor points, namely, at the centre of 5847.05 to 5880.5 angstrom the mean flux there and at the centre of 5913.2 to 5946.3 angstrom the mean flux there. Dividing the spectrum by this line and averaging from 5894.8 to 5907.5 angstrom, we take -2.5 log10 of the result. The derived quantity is 0.21 mag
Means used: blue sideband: 17.3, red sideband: 16.7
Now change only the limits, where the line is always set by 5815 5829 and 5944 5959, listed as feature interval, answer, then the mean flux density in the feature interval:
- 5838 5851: -0.067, 16.8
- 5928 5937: -0.054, 16.7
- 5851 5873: -0.073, 16.9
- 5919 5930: -0.070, 16.9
